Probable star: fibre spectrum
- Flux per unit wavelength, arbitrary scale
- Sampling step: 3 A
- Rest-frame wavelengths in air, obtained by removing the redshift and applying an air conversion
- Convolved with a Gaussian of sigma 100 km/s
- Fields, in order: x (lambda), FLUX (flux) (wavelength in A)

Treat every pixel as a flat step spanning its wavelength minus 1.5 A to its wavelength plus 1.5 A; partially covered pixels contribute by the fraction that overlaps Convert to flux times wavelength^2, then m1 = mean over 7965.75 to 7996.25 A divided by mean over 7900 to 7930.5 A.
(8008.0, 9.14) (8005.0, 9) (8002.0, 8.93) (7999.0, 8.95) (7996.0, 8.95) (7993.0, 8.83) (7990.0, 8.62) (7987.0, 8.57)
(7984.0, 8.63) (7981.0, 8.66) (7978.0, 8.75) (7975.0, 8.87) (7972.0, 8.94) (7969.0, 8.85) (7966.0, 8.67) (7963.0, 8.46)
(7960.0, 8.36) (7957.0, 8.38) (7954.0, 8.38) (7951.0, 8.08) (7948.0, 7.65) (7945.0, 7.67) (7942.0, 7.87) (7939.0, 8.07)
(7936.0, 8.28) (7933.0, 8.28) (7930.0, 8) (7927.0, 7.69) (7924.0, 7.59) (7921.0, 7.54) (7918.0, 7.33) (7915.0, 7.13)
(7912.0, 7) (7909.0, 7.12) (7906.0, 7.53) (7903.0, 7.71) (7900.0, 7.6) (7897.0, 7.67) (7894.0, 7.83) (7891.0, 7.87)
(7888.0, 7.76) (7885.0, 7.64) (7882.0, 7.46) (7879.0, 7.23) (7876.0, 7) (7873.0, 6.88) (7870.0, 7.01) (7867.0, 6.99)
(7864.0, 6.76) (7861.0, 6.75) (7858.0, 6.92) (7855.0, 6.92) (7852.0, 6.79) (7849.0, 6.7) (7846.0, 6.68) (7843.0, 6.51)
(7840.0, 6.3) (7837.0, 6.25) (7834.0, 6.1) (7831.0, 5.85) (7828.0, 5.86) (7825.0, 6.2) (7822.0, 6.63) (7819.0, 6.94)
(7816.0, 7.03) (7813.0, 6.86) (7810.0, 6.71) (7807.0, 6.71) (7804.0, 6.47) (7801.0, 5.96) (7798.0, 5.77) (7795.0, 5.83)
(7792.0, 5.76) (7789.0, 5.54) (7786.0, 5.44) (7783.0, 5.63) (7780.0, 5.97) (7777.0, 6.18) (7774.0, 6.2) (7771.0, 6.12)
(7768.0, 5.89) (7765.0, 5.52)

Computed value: 1.2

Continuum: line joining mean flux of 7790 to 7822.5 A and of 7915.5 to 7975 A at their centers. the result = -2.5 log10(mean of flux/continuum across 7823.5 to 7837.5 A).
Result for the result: 0.11 mag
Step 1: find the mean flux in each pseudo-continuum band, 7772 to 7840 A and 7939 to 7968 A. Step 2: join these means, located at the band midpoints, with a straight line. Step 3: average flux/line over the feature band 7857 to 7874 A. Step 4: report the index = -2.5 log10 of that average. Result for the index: 0.02 mag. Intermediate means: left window 6.18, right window 8.18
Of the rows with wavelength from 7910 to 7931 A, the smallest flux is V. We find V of 7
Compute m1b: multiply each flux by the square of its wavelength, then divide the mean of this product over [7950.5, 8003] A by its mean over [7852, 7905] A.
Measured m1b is 1.2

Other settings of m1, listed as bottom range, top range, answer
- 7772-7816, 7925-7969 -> 1.39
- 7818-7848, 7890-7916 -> 1.21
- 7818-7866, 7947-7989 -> 1.35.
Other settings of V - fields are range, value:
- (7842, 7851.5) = 6.51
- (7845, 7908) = 6.68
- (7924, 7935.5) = 7.59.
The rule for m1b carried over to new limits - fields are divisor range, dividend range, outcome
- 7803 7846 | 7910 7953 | 1.23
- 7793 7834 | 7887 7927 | 1.21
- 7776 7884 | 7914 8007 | 1.33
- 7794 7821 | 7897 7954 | 1.22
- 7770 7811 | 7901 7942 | 1.31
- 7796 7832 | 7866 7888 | 1.14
